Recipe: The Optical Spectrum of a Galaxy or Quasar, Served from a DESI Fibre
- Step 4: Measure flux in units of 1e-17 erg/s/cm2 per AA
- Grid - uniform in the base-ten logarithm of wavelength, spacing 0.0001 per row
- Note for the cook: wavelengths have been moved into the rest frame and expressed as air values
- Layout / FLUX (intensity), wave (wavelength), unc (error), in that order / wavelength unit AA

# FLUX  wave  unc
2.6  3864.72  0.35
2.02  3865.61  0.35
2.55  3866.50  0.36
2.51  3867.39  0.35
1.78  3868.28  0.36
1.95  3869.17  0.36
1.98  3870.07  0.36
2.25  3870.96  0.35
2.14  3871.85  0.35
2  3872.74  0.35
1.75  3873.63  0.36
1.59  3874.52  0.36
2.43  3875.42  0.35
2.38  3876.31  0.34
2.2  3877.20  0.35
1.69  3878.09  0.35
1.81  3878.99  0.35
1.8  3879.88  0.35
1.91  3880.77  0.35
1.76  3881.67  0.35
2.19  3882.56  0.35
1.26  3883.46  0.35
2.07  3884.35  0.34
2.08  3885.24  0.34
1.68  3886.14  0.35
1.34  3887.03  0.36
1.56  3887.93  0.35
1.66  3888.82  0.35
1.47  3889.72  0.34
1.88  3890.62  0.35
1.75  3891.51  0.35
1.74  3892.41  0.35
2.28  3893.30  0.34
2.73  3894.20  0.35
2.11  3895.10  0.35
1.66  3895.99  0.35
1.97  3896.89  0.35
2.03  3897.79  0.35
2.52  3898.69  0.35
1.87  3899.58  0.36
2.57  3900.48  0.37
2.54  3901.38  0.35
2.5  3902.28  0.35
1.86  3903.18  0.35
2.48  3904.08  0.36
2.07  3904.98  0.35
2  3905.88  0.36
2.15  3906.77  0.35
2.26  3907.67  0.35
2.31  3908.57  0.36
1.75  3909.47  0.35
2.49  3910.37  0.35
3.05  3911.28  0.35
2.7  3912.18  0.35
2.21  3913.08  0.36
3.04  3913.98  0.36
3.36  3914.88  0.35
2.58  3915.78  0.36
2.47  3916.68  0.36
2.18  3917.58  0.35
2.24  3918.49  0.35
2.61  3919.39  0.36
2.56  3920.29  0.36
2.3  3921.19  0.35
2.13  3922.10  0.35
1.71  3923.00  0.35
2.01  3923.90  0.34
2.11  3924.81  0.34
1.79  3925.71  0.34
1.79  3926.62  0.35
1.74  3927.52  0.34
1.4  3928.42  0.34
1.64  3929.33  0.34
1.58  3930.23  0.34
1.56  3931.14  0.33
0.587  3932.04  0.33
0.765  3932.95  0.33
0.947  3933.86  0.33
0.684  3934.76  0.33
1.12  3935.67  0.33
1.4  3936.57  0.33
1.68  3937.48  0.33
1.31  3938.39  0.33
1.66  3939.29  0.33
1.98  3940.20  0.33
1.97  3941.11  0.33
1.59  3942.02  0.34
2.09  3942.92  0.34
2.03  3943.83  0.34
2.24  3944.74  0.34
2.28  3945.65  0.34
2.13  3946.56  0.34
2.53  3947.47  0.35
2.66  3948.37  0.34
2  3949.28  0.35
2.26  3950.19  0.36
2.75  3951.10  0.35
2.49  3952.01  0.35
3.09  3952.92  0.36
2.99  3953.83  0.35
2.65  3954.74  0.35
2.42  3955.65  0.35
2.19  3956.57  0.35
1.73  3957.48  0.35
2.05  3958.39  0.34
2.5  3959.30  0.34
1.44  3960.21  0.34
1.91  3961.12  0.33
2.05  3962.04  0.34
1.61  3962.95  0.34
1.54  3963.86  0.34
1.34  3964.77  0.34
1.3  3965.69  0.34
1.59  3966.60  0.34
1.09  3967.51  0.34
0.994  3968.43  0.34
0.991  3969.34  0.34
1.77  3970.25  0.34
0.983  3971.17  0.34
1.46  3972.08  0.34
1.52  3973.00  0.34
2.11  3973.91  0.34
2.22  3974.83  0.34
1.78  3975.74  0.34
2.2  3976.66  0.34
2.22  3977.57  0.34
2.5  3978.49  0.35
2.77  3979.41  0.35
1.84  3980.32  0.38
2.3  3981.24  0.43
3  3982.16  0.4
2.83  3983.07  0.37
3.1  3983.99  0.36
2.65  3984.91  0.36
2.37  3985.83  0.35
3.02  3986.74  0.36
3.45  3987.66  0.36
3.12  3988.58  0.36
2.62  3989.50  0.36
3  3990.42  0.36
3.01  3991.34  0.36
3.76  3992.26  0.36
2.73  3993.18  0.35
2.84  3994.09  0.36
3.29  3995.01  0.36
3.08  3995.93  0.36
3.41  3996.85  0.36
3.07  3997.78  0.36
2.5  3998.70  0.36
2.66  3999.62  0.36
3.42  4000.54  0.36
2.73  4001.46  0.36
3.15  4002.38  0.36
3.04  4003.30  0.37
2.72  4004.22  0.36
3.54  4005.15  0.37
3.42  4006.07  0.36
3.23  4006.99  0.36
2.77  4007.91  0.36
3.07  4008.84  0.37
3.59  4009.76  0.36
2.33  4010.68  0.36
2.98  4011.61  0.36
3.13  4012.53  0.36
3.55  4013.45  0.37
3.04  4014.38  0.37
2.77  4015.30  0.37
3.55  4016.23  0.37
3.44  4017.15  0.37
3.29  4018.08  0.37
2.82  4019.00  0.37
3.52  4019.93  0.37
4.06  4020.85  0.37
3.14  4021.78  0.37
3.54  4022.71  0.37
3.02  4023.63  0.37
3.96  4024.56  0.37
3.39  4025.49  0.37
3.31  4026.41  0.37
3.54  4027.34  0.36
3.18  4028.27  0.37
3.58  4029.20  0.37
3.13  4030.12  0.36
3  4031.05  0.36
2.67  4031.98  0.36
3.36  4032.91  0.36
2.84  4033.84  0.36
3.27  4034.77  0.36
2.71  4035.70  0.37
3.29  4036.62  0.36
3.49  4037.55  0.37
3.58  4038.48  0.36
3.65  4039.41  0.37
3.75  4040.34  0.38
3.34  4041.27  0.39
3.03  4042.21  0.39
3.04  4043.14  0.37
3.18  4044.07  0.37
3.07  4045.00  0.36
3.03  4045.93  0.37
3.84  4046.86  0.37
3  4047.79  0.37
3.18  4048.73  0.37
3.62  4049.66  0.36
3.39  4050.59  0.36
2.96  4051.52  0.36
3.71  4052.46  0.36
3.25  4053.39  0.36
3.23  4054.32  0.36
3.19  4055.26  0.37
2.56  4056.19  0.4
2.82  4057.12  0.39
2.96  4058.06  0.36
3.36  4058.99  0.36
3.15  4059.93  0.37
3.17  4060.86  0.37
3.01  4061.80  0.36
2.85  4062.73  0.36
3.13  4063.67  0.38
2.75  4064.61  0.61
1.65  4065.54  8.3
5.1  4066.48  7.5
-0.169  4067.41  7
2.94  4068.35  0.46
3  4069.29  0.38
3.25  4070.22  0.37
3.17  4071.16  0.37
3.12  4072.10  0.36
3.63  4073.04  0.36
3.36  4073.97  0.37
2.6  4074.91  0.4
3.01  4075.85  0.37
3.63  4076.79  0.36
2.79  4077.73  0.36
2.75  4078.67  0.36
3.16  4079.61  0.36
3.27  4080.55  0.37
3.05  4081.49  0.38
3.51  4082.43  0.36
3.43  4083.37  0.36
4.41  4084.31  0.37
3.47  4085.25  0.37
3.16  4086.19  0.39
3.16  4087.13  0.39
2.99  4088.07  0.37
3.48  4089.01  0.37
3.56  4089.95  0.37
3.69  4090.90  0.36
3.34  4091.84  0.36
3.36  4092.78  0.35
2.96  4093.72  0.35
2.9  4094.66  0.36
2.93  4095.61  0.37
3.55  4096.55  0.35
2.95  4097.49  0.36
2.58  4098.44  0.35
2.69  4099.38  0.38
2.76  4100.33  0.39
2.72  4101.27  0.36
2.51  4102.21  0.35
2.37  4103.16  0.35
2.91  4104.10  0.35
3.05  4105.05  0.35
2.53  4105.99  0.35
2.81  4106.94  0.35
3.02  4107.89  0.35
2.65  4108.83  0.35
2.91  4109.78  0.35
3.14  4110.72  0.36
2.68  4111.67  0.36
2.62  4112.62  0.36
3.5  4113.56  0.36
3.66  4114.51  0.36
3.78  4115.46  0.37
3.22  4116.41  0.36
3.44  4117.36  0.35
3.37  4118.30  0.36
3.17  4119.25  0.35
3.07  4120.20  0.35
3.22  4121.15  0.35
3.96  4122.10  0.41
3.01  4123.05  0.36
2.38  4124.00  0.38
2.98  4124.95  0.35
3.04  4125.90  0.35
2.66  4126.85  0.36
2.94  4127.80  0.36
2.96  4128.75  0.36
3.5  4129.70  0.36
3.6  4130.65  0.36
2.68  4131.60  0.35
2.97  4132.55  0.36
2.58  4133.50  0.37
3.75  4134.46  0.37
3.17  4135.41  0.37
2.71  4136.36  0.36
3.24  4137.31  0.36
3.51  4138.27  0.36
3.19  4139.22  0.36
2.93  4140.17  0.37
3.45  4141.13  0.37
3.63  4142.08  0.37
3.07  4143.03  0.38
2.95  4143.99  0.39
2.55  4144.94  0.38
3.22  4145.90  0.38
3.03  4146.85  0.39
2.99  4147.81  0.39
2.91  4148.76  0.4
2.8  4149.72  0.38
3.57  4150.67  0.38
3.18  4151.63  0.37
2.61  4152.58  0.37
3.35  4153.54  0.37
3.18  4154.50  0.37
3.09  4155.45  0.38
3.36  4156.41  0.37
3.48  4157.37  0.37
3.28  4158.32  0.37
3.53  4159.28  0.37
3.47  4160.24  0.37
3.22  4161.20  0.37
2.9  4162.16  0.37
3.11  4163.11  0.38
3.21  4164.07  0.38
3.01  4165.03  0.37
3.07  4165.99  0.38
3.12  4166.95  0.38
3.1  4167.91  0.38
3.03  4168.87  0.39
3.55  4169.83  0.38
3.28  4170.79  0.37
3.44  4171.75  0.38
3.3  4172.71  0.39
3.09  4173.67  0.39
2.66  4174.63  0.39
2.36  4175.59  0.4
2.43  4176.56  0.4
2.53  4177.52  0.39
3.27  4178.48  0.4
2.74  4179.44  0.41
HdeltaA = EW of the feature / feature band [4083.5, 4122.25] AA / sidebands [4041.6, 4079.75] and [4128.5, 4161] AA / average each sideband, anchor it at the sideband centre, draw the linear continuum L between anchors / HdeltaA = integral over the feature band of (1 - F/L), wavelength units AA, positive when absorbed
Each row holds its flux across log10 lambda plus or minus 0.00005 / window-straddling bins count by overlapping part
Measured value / -0.2 AA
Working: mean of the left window 3.06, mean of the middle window 3.12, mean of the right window 3.16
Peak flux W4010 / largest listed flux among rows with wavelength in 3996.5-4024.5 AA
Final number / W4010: 4.06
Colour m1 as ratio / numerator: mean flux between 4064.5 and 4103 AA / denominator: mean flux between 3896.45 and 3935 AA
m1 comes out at 1.5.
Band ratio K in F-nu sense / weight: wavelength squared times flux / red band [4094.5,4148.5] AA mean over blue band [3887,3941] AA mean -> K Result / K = 1.7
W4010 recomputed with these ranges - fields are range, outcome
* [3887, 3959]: 3.36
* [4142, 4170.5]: 3.63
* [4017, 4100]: 5.1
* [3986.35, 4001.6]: 3.76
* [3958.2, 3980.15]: 2.77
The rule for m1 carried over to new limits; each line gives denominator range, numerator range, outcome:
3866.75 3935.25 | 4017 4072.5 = 1.58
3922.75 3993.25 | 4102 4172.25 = 1.53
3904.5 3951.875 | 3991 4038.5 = 1.58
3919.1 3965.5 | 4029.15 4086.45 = 1.65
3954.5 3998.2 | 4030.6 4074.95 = 1.37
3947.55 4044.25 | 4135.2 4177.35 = 1.14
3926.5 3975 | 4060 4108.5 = 1.70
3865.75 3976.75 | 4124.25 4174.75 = 1.59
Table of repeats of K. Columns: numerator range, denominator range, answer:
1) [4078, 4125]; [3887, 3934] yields 1.66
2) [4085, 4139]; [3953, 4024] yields 1.25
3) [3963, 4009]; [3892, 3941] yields 1.29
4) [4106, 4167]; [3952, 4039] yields 1.23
